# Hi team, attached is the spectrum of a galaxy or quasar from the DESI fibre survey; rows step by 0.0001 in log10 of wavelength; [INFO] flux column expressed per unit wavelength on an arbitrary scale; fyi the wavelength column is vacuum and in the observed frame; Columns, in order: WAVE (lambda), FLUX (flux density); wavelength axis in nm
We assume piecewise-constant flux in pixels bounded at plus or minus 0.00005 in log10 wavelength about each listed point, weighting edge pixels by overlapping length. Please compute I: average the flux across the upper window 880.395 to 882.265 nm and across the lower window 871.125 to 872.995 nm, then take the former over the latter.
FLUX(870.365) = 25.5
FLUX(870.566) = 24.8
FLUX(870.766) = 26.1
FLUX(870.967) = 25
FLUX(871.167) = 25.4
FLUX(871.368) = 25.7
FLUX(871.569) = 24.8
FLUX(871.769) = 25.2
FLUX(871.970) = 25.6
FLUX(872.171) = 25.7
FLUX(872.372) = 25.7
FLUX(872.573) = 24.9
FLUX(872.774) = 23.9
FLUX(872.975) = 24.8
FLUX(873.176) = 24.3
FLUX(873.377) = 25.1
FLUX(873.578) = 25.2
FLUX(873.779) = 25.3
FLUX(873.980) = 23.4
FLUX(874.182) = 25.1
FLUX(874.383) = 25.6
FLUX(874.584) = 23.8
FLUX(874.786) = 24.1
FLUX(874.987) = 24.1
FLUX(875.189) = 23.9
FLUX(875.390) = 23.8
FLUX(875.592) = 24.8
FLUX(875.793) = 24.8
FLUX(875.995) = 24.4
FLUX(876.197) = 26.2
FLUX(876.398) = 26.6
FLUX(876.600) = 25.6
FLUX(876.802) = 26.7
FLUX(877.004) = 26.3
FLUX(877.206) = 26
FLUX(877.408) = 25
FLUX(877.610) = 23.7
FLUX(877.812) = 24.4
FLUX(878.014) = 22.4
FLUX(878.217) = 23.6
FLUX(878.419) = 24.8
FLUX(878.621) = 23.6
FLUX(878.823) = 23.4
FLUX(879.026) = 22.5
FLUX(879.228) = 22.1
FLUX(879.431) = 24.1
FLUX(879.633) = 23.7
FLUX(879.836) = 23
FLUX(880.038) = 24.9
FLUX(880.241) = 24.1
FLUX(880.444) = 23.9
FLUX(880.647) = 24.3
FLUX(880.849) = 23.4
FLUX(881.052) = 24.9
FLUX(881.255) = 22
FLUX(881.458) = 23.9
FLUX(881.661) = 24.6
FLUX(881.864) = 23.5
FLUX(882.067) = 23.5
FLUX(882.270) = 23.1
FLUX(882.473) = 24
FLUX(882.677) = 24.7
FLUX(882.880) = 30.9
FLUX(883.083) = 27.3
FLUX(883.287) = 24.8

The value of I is 0.9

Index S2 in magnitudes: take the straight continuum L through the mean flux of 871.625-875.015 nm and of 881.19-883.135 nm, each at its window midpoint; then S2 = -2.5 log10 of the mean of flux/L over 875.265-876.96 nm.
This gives -0.03 mag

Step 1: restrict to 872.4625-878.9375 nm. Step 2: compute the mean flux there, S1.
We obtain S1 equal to 24.7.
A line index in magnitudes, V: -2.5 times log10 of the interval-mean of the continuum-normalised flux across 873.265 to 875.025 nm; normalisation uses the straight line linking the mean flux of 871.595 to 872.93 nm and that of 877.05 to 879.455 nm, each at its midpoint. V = 0.00 mag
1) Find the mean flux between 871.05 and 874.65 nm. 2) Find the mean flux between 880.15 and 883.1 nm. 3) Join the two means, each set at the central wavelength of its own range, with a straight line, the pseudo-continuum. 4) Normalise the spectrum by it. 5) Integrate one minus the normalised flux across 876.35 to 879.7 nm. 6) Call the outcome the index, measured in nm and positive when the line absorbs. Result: 0.04 nm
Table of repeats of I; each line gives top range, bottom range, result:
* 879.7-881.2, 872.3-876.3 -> 0.97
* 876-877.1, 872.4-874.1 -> 1.06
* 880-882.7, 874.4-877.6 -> 0.95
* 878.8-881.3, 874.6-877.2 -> 0.94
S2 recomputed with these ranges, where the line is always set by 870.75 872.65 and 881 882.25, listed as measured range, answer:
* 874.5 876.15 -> 0.02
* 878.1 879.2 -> 0.03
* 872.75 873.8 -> 0.01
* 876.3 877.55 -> -0.06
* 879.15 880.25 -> 0.02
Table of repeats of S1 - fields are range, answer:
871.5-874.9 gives 24.9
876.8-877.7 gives 25.4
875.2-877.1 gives 25.4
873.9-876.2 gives 24.4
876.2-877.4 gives 26.1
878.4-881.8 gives 23.7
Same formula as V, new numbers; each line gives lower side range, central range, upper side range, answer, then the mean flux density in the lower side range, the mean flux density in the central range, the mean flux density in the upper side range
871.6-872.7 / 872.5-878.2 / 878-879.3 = -0.02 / 25.3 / 24.8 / 23.3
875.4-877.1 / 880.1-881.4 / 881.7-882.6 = 0.01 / 25.6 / 23.8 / 23.6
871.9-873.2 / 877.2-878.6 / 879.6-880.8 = 0.01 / 25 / 24.1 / 24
